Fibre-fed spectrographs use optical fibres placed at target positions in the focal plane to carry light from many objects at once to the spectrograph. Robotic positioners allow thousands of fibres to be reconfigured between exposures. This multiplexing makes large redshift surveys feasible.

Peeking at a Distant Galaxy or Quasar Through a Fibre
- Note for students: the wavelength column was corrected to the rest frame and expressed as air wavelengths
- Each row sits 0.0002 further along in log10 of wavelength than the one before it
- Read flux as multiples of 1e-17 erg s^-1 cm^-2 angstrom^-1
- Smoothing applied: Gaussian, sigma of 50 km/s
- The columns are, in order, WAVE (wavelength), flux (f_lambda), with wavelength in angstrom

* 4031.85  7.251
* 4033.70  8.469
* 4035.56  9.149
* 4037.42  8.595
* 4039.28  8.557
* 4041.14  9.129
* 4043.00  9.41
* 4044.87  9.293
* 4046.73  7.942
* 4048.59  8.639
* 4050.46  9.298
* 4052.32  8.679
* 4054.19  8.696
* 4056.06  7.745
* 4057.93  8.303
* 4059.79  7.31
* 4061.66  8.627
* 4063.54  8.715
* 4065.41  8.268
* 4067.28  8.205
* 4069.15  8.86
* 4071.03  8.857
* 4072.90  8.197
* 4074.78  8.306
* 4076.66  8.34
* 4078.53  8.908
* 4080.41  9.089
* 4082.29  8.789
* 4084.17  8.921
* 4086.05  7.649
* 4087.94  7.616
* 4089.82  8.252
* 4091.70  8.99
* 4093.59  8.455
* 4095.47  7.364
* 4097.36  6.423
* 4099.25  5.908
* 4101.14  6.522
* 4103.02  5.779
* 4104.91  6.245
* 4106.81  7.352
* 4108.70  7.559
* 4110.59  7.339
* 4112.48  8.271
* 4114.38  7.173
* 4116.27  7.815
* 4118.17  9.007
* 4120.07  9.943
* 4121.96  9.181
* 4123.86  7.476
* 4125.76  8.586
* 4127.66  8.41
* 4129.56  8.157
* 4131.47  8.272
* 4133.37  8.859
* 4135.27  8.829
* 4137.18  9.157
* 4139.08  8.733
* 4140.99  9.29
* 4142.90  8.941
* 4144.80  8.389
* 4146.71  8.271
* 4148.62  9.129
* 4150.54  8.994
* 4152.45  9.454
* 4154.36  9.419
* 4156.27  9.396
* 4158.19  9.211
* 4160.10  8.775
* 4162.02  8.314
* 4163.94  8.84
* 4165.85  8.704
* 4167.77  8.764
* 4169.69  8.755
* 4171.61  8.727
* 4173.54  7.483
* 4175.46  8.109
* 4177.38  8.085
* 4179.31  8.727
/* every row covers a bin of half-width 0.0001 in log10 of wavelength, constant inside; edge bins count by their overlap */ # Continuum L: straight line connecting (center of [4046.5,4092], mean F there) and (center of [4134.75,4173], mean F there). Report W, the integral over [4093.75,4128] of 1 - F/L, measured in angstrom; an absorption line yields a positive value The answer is 4.3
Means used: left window 8.45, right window 8.89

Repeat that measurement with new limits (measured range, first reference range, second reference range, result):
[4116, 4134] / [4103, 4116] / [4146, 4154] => -1.57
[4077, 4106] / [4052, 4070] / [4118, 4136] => 2.75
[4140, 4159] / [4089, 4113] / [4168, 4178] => -2.65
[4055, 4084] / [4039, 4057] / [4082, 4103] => -0.97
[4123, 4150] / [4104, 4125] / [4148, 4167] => -0.38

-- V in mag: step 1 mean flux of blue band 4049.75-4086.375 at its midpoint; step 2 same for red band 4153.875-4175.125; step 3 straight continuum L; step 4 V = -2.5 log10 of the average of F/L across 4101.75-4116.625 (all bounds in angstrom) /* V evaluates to 0.20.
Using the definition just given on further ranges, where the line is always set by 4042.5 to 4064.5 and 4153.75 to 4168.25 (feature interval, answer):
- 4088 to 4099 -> 0.12 mag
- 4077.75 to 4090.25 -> 0.02 mag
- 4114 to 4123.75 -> 0.02 mag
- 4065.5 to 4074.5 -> 0.01 mag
